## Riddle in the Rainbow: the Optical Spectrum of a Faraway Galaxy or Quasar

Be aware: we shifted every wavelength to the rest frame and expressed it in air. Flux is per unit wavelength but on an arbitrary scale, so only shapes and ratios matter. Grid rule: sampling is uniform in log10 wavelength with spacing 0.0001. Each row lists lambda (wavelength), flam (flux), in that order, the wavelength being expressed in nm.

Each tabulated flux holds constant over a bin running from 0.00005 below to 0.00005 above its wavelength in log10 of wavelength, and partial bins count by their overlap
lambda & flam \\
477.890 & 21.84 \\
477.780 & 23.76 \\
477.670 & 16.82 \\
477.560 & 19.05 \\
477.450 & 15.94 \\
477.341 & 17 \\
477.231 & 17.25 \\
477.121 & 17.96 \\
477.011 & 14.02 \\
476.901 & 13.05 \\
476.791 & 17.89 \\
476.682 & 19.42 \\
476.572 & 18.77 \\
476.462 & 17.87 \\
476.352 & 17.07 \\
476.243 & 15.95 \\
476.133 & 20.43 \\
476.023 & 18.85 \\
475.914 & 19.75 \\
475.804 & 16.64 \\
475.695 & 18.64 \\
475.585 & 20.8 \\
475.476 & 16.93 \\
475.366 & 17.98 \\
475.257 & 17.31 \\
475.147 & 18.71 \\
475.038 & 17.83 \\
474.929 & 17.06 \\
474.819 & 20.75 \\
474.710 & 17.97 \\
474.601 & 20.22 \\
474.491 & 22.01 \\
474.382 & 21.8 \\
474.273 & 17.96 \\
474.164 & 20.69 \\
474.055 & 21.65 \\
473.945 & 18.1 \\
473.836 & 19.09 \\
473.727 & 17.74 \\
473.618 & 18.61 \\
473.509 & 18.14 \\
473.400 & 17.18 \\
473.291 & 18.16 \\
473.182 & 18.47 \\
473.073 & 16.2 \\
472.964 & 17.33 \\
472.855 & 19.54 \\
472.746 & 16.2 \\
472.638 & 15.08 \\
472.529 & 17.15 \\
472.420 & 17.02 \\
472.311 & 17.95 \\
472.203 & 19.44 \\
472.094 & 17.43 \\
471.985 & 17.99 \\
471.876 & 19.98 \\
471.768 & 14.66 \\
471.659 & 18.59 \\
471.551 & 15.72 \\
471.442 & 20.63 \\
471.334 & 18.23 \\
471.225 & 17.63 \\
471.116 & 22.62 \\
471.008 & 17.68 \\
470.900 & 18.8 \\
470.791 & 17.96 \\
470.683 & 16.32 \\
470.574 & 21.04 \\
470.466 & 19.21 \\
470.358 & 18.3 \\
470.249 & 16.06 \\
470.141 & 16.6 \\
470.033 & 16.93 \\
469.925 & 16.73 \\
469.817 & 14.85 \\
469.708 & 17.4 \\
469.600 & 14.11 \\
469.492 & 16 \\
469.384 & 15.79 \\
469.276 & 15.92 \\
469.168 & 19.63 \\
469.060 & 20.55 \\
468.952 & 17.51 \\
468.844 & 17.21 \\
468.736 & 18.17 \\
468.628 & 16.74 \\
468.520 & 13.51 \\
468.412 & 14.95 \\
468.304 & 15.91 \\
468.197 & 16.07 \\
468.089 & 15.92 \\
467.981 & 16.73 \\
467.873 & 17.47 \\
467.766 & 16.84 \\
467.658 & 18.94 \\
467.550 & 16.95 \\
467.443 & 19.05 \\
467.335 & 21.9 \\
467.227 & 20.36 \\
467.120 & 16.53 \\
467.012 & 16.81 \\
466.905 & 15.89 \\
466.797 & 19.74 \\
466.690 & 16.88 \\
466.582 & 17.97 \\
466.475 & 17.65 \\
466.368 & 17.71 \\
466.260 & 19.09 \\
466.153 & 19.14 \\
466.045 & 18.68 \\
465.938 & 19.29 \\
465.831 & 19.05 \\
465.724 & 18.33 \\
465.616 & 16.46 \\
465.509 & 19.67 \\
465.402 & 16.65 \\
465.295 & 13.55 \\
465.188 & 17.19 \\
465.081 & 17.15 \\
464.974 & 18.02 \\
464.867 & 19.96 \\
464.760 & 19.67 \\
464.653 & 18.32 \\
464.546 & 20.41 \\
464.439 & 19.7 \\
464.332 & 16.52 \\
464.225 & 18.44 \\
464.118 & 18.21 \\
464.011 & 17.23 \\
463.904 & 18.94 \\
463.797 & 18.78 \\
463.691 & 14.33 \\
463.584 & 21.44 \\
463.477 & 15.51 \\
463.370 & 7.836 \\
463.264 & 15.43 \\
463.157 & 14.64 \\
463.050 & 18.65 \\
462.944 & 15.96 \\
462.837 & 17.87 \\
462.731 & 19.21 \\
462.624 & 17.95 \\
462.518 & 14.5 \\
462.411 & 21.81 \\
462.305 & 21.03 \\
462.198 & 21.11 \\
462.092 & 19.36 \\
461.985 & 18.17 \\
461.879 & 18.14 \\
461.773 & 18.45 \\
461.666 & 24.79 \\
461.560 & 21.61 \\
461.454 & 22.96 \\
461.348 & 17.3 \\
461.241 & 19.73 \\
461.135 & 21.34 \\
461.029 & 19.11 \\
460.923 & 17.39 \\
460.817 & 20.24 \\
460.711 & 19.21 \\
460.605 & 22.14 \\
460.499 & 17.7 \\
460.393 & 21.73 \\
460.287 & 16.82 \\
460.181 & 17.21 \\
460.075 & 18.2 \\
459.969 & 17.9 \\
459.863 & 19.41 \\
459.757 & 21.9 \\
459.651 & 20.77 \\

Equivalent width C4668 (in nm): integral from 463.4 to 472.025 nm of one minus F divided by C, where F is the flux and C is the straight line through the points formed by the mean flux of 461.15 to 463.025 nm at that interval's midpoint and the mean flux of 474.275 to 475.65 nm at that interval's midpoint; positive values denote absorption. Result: 0.700 nm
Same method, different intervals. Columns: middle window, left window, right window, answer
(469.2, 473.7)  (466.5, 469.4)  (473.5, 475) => 0.24 nm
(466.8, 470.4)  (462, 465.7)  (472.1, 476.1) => 0.20 nm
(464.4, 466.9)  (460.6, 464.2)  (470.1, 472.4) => 0.02 nm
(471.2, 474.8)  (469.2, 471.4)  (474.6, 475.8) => -0.07 nm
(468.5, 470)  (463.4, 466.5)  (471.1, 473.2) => 0.09 nm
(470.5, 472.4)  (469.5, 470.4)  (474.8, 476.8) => -0.17 nm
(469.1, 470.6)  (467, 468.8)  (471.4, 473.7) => 0.04 nm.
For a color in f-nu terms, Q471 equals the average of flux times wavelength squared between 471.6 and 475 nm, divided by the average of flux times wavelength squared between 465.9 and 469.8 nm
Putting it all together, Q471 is 1.08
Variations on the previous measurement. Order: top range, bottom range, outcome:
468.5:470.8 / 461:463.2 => 0.92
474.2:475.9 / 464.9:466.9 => 1.10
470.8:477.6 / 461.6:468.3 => 1.05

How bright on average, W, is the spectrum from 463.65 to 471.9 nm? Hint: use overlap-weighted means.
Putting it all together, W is 17.7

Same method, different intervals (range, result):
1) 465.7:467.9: 18.3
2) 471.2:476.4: 18.3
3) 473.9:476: 19.1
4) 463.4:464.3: 17.6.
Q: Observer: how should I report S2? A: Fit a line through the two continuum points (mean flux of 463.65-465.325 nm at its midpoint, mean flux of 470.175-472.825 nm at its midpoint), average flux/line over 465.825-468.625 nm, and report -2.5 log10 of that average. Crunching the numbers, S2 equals 0.02 mag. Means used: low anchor 18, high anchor 18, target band 17.6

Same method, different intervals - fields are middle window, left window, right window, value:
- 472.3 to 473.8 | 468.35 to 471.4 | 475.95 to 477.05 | -0.01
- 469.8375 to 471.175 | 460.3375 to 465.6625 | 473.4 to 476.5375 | 0.03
